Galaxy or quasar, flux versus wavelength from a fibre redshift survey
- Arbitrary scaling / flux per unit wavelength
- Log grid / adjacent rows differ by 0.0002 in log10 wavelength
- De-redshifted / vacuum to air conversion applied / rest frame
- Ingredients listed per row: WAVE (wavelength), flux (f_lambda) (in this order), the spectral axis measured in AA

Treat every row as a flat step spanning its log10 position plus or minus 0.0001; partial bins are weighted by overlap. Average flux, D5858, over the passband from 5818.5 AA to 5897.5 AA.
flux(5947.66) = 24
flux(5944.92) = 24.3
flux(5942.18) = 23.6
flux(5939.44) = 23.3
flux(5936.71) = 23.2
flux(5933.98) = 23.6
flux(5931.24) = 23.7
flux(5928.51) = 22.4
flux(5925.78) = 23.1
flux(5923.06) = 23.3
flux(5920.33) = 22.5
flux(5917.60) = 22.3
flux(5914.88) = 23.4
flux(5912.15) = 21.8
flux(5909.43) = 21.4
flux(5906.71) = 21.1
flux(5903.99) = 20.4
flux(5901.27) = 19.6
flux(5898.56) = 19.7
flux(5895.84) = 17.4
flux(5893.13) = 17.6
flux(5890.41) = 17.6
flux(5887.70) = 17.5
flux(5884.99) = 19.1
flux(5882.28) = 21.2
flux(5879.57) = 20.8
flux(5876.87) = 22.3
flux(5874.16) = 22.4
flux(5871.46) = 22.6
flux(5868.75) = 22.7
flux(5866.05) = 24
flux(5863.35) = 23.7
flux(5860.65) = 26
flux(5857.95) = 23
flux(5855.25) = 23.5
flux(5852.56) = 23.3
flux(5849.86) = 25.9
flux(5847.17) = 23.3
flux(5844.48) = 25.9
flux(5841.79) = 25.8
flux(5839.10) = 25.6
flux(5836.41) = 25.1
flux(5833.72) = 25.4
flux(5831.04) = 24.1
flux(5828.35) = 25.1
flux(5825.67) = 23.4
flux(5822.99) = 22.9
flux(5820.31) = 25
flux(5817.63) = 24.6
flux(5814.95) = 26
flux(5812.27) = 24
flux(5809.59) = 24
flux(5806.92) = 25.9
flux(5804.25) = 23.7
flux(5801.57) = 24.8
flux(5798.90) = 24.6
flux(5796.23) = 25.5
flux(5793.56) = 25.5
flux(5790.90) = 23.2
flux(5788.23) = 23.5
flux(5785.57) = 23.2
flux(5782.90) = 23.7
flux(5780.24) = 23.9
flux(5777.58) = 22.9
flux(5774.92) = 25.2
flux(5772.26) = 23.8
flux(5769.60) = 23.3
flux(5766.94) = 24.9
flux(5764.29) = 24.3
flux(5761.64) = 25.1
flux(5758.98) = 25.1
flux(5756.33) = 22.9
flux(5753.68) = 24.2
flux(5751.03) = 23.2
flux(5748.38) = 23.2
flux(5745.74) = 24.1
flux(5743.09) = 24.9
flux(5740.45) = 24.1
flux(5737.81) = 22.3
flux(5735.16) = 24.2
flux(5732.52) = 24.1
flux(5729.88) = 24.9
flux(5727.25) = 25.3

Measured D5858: 22.8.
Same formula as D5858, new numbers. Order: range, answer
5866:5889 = 21.3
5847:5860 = 24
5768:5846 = 24.5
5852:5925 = 21.5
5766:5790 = 23.8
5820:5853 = 24.7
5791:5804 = 24.8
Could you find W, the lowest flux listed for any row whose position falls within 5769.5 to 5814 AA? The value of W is 22.9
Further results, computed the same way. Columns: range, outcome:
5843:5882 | 20.8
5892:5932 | 17.4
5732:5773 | 22.3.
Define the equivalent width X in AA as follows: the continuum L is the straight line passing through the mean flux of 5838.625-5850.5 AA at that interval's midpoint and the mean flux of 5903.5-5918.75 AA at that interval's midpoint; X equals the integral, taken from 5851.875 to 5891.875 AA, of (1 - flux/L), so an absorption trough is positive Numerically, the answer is 3.24 AA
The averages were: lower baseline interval 25.3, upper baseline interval 21.8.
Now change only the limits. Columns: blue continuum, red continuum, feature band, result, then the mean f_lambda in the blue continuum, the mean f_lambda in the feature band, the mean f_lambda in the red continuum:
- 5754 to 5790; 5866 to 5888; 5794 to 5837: -3.2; 24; 24.6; 21.4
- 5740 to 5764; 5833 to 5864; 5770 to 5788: 0.4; 24.1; 23.7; 24.7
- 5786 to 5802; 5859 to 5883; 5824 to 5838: -0.5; 24.4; 24.6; 22.9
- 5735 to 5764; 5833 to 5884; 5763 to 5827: -1.0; 23.9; 24.2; 23.8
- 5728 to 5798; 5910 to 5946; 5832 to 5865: -1.6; 24.1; 24.7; 23.1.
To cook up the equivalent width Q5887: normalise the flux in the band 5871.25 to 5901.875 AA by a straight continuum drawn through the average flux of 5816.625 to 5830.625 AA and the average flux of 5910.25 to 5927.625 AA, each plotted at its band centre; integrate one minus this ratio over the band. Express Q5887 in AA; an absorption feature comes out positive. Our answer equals 4.6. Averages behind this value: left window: 24.2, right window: 22.7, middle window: 19.7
